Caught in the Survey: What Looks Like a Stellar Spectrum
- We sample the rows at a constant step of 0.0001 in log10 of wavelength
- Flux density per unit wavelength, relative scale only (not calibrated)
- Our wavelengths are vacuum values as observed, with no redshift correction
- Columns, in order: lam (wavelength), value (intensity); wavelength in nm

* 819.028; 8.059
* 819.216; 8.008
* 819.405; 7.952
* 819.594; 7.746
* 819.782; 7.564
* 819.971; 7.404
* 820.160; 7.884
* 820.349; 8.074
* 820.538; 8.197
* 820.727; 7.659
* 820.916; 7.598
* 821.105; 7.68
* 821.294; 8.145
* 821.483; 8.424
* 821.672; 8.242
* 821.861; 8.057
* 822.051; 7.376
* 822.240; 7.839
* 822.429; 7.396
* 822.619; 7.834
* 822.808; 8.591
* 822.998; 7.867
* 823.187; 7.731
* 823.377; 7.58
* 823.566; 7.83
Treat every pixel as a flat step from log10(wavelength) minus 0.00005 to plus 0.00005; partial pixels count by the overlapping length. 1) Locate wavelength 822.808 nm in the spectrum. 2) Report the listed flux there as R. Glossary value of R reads 8.591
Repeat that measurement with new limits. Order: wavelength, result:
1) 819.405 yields 7.952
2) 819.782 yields 7.564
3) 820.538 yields 8.197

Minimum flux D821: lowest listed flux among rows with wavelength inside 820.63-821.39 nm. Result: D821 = 7.598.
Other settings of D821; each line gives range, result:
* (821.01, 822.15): 7.376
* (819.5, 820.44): 7.404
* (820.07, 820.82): 7.659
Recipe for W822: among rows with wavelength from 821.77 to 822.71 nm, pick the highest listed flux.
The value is 8.057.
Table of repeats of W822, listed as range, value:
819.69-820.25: 7.884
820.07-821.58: 8.424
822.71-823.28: 8.591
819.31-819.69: 7.952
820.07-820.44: 8.074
